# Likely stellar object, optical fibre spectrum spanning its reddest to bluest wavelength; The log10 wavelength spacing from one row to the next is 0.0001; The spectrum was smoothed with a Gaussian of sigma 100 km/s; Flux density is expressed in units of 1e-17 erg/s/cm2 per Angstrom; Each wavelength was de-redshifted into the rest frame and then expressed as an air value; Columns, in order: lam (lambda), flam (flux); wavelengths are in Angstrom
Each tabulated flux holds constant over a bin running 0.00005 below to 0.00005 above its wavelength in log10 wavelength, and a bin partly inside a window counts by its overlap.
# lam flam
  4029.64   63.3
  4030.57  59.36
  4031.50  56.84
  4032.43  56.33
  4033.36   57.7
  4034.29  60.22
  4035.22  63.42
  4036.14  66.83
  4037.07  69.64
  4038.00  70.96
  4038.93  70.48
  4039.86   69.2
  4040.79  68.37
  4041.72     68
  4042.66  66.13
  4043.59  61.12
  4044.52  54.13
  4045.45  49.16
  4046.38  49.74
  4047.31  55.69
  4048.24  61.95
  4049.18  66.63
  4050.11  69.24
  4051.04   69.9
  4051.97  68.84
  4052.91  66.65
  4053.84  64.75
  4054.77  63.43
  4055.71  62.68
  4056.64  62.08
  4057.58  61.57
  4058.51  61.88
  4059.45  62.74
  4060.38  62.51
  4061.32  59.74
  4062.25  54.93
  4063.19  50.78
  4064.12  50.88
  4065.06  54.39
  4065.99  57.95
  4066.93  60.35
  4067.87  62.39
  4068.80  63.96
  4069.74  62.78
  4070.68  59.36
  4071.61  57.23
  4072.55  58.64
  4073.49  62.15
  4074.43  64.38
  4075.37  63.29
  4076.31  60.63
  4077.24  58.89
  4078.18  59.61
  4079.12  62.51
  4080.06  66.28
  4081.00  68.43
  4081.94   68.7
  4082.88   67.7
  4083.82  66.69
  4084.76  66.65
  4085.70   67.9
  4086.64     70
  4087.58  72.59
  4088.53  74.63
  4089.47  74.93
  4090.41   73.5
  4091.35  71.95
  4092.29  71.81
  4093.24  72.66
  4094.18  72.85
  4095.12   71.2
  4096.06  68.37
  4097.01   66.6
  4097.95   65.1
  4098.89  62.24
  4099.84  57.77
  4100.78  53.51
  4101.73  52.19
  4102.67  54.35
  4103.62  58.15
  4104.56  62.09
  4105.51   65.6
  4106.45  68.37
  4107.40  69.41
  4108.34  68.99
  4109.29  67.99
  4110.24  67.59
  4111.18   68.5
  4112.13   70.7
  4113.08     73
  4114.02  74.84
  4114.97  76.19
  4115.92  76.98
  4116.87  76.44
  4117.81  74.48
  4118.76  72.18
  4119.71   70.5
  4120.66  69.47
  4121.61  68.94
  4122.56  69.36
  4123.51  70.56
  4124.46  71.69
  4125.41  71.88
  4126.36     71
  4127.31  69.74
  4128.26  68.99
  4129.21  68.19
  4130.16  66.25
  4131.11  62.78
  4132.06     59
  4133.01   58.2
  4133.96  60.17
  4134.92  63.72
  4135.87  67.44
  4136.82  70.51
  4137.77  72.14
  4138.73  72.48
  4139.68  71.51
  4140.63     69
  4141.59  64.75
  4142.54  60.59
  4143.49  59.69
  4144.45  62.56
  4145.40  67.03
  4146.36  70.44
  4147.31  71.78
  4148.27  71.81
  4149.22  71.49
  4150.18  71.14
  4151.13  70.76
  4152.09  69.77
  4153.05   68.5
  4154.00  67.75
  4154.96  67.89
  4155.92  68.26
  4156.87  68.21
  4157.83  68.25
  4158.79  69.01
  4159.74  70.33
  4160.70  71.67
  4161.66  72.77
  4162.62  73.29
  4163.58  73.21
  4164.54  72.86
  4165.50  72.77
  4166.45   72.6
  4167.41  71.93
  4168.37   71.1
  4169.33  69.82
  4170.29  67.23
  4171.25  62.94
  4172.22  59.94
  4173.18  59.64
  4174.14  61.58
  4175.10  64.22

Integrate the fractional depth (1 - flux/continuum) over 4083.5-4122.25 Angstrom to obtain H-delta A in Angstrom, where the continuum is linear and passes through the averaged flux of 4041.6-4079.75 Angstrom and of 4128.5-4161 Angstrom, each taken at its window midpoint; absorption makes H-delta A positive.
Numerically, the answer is -2.6 Angstrom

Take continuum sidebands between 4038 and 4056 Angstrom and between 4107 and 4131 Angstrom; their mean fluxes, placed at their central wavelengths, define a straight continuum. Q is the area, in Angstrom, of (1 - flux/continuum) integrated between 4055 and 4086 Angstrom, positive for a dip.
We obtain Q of 2.12 Angstrom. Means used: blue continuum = 63.7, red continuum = 70.8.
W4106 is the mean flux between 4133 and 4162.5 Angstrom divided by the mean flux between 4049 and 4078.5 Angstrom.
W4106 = 1.1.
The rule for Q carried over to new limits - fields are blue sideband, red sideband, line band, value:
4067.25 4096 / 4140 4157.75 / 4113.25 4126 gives -1.0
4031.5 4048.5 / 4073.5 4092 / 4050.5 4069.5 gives 1.0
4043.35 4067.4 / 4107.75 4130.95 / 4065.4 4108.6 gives 0.4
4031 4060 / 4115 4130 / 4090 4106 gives 0.9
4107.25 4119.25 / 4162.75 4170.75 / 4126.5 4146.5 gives 1.7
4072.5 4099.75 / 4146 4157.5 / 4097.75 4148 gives 1.1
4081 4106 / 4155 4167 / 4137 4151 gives 0.3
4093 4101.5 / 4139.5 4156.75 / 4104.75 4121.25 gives -1.3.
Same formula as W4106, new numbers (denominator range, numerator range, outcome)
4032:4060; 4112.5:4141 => 1.10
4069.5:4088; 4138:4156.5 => 1.06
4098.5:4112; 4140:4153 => 1.08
